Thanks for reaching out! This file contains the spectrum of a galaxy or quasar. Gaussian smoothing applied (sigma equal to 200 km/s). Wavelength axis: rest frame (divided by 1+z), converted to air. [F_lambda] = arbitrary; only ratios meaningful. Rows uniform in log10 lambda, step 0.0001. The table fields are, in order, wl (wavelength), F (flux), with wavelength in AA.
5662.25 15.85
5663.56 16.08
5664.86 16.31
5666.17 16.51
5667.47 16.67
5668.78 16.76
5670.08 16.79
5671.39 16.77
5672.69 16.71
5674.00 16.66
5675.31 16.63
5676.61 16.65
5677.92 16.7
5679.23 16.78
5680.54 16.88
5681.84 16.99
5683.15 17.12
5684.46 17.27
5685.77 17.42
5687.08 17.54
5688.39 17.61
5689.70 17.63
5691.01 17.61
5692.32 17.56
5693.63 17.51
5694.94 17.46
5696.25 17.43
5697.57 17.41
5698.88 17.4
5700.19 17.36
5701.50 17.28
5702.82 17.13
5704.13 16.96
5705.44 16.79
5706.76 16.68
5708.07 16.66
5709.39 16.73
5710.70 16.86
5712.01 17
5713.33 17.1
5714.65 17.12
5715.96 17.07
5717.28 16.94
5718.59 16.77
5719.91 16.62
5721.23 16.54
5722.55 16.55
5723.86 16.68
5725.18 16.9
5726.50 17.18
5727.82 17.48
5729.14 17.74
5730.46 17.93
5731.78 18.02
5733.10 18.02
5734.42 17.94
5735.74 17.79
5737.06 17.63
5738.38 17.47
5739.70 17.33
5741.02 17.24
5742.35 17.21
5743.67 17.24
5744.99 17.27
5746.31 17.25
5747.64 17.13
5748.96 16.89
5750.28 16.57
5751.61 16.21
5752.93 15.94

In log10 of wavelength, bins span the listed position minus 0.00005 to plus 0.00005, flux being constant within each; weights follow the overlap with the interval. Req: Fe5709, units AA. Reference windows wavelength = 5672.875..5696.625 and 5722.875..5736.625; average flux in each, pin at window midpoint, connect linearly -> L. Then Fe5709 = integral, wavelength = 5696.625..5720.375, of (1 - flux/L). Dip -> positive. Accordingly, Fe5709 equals 0.5 AA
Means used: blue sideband 17.2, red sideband 17.5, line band 17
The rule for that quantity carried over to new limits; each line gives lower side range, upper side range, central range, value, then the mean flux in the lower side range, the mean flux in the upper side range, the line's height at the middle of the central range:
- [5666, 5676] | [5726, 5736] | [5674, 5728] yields 0.5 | 16.7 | 17.8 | 17.2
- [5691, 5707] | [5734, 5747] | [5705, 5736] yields 0.4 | 17.3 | 17.4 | 17.4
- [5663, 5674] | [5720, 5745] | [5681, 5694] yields -0.5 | 16.6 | 17.4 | 16.8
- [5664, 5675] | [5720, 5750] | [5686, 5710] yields -0.5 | 16.6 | 17.3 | 16.9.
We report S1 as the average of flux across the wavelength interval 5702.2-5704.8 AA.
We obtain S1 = 17.1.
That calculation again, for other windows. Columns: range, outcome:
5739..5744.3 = 17.2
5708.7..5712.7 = 16.9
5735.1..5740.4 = 17.6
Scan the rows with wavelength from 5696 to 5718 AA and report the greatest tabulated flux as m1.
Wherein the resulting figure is 17.43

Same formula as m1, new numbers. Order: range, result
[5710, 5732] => 18.02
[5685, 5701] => 17.63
